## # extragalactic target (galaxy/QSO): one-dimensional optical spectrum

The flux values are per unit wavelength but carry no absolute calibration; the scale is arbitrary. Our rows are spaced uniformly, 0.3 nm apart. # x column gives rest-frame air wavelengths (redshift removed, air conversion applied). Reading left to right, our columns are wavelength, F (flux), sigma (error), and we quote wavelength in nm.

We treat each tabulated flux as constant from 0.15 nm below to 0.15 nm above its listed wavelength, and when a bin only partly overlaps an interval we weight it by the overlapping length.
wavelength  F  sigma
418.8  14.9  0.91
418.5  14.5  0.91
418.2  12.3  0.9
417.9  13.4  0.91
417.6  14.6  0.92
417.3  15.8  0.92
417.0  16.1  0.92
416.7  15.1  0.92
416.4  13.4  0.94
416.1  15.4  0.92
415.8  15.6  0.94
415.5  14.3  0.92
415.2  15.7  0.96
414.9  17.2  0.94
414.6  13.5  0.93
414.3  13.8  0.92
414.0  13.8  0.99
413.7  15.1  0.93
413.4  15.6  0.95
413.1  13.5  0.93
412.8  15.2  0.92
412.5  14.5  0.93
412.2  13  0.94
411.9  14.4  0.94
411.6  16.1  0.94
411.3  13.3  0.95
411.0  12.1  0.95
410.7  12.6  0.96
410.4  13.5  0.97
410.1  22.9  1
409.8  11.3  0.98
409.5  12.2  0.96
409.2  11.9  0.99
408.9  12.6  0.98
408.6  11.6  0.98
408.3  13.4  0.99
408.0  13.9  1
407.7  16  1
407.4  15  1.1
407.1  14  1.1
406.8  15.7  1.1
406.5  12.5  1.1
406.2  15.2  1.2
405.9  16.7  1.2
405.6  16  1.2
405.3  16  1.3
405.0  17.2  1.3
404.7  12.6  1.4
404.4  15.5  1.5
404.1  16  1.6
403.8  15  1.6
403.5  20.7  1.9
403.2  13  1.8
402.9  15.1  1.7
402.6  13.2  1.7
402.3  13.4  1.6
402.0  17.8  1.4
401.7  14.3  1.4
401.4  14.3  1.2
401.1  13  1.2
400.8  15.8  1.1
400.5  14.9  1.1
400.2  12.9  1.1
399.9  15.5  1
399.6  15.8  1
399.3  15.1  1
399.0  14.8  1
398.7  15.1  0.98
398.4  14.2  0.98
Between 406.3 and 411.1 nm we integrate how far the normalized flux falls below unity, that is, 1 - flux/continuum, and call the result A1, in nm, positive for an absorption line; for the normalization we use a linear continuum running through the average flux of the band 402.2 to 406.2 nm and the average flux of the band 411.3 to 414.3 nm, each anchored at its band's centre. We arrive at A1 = 0.345 nm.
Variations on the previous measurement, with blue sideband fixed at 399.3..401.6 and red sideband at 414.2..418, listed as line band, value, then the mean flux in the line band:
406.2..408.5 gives 0.065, 14.4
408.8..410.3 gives 0.061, 14.2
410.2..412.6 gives 0.160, 13.9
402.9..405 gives -0.124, 15.6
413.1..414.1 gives 0.014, 14.7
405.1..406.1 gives -0.102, 16.2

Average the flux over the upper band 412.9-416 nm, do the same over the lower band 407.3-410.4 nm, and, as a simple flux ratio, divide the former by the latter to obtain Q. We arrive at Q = 1.06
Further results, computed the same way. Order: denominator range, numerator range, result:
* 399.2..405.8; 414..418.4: 0.97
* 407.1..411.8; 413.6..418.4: 1.06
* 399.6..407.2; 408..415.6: 0.94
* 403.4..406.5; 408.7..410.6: 0.88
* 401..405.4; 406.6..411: 0.92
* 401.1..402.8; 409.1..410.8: 0.98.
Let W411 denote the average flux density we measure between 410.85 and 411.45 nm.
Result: 12.7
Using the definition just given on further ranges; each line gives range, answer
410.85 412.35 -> 13.8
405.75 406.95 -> 15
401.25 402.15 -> 15.5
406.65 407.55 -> 14.9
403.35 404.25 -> 17.2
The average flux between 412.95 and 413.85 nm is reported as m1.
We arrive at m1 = 14.7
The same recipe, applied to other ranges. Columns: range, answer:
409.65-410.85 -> 15.1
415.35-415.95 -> 15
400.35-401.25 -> 14.6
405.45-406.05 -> 16.4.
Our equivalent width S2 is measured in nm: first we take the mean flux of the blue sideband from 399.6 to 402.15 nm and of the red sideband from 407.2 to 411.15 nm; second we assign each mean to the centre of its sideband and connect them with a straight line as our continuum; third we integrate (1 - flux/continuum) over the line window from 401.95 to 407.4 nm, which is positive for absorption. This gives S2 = -0.34 nm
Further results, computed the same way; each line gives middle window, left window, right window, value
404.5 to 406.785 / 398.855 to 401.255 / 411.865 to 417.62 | -0.071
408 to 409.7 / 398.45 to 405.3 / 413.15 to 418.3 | 0.280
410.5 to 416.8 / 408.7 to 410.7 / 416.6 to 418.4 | -0.090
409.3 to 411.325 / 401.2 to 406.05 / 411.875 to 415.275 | 0.120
